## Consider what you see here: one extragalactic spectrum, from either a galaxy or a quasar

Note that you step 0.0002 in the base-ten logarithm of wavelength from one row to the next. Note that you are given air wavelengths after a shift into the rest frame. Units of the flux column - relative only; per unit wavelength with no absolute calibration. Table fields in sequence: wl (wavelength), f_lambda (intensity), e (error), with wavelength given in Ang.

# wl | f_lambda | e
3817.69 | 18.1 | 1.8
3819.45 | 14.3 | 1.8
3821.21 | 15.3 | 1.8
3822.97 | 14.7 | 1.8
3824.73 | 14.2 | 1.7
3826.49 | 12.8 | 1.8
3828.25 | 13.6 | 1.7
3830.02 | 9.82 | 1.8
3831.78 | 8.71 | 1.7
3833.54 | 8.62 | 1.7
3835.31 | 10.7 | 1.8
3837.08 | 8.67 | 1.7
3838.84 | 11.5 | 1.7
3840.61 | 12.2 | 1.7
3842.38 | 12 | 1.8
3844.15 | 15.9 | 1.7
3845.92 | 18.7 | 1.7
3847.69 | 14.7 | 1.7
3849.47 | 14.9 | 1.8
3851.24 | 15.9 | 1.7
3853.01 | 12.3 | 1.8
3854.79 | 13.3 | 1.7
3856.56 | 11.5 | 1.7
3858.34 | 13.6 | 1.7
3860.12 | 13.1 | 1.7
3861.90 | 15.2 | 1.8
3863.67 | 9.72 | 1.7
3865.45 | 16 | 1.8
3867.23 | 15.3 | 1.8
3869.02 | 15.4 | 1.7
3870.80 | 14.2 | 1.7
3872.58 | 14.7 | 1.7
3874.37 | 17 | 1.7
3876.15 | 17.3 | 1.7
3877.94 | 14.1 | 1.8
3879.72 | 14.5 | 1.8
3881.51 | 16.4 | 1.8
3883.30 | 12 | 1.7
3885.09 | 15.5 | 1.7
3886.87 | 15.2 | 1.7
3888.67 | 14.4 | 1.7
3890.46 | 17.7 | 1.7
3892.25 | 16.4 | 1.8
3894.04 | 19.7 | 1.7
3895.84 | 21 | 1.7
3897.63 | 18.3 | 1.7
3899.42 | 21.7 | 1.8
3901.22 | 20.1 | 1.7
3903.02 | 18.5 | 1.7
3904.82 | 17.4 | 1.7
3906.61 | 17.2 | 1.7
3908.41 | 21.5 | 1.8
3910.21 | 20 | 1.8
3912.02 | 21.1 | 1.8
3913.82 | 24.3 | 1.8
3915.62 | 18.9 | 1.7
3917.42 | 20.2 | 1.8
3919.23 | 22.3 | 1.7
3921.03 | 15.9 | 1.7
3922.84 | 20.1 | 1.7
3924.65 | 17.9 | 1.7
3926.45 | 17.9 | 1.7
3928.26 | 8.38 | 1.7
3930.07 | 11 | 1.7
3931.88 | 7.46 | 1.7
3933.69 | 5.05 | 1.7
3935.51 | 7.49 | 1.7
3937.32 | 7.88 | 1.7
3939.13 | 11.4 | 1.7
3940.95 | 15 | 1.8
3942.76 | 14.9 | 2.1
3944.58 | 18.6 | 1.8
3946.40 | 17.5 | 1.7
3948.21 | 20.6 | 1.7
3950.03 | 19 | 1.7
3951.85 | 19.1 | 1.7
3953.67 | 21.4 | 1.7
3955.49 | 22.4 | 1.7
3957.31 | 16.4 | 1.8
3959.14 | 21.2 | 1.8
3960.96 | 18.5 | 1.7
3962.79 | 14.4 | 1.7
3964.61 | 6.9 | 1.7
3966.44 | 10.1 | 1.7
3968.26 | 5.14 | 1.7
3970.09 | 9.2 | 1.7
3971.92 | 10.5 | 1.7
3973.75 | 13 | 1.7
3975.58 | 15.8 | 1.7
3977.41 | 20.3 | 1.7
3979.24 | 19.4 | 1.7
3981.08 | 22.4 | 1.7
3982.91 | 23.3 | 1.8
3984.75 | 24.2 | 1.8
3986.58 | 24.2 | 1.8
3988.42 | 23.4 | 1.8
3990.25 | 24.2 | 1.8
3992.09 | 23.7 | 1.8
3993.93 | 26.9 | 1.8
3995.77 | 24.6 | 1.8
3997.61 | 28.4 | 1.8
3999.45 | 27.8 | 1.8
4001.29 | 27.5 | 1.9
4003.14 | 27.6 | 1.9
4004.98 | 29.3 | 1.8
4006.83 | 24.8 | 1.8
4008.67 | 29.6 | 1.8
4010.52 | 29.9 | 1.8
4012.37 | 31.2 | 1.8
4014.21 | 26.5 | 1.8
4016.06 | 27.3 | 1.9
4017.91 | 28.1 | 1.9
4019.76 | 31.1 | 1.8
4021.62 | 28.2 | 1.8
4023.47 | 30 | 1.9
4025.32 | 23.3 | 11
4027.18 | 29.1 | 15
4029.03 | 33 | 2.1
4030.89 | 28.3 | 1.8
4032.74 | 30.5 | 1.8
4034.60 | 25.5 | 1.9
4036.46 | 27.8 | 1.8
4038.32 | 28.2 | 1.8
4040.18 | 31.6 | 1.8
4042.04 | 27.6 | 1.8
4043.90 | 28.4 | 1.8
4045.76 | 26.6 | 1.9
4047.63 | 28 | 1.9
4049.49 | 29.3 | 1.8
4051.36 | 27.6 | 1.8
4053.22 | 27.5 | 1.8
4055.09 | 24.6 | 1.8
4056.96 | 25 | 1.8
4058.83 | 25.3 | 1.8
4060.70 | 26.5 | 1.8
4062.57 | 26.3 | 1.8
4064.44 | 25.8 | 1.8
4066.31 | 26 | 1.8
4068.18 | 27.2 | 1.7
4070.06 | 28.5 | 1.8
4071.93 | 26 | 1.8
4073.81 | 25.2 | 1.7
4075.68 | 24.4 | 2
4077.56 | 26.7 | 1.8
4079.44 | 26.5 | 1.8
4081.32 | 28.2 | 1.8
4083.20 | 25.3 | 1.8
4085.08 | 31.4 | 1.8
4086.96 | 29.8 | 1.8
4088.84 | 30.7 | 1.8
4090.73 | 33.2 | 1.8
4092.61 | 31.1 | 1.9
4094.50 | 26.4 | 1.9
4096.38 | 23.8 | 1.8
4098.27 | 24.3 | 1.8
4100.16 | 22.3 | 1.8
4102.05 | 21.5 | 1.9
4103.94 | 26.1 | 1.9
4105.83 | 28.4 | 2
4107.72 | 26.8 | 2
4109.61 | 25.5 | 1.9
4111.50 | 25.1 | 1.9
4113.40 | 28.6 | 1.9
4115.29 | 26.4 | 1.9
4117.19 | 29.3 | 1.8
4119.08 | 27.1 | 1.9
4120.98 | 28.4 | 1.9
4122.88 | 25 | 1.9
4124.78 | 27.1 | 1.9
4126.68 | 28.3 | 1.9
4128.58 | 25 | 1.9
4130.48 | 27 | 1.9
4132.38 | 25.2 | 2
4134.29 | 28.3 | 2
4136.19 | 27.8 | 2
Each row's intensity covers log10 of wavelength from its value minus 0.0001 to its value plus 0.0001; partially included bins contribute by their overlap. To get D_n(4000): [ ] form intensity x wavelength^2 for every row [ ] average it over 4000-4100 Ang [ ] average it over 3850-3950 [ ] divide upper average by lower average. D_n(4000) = 1.89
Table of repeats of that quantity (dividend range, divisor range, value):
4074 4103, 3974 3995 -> 1.28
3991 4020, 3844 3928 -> 1.75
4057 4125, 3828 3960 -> 1.90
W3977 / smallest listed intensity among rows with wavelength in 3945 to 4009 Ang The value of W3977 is 5.14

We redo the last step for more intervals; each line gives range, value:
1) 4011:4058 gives 23.3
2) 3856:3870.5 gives 9.72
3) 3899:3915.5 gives 17.2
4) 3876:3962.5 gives 5.05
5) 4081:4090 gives 25.3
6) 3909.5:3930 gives 8.38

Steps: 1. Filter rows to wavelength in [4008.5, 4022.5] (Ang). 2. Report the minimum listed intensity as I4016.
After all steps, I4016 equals 26.5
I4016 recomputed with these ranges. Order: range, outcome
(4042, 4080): 24.4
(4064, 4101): 22.3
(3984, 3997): 23.4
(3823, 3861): 8.62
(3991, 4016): 23.7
